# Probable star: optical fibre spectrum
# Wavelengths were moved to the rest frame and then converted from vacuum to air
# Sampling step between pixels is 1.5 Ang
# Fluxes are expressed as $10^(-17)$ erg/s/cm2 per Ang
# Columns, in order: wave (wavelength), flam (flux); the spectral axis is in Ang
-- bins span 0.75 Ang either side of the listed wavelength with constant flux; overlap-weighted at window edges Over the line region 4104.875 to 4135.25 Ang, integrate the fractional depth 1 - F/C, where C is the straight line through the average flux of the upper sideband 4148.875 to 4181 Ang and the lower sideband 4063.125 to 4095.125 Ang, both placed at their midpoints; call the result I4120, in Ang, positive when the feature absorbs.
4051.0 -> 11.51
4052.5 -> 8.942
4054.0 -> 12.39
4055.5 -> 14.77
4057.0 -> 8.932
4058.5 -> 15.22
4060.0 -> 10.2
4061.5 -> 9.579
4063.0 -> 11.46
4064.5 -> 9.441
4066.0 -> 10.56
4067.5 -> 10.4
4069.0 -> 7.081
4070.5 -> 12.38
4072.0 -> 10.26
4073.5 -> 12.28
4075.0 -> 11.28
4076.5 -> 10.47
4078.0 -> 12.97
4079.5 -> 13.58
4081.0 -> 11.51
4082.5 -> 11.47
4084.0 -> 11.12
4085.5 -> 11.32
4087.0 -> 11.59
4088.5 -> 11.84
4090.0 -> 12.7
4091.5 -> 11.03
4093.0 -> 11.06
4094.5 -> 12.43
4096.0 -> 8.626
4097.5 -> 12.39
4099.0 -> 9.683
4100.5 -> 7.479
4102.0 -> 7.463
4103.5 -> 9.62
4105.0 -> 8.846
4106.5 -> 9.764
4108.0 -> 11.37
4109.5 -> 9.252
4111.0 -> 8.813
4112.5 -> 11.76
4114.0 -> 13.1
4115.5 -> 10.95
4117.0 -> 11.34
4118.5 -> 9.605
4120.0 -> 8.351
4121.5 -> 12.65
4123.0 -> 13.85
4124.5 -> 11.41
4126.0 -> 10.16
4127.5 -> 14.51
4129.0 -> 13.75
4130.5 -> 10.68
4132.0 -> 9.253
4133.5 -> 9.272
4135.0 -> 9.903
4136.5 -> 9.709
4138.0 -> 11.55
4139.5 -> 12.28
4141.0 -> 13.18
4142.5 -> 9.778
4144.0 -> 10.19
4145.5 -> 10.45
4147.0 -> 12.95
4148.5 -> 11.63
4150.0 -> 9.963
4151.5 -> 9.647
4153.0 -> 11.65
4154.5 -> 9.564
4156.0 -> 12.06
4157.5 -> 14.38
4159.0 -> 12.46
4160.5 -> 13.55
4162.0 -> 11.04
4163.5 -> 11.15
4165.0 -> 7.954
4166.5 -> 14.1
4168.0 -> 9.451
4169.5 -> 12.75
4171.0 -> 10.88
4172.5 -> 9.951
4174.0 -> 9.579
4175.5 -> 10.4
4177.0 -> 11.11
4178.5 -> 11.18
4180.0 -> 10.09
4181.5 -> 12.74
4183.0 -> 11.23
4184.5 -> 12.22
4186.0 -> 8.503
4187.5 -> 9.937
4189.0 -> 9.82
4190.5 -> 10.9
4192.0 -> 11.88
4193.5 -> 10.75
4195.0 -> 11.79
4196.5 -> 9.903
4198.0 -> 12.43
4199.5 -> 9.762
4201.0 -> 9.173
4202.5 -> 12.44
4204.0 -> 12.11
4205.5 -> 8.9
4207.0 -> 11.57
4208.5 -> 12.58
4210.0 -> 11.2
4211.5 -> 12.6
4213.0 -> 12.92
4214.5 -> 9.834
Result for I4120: 0.7 Ang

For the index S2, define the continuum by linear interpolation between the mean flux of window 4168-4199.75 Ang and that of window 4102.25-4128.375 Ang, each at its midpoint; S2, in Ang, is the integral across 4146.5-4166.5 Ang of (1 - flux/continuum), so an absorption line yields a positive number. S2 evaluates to -1.2 Ang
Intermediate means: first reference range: 10.9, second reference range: 10.8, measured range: 11.5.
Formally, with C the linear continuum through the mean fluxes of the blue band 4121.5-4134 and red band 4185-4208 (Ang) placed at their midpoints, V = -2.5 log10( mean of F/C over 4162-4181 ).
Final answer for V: 0.03 mag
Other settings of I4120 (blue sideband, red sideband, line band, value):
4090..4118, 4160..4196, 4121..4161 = -3.2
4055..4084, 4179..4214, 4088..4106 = 1.5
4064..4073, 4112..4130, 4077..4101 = -1.3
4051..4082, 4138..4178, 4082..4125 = 1.9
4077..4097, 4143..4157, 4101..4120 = 2.2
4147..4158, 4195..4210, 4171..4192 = 1.0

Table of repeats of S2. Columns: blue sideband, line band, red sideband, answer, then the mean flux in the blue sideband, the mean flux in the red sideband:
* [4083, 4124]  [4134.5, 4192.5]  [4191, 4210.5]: -0.7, 10.7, 11.1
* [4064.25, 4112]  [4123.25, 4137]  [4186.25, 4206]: -0.5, 10.6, 10.7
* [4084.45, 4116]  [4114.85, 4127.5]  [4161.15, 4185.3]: -0.7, 10.5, 11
